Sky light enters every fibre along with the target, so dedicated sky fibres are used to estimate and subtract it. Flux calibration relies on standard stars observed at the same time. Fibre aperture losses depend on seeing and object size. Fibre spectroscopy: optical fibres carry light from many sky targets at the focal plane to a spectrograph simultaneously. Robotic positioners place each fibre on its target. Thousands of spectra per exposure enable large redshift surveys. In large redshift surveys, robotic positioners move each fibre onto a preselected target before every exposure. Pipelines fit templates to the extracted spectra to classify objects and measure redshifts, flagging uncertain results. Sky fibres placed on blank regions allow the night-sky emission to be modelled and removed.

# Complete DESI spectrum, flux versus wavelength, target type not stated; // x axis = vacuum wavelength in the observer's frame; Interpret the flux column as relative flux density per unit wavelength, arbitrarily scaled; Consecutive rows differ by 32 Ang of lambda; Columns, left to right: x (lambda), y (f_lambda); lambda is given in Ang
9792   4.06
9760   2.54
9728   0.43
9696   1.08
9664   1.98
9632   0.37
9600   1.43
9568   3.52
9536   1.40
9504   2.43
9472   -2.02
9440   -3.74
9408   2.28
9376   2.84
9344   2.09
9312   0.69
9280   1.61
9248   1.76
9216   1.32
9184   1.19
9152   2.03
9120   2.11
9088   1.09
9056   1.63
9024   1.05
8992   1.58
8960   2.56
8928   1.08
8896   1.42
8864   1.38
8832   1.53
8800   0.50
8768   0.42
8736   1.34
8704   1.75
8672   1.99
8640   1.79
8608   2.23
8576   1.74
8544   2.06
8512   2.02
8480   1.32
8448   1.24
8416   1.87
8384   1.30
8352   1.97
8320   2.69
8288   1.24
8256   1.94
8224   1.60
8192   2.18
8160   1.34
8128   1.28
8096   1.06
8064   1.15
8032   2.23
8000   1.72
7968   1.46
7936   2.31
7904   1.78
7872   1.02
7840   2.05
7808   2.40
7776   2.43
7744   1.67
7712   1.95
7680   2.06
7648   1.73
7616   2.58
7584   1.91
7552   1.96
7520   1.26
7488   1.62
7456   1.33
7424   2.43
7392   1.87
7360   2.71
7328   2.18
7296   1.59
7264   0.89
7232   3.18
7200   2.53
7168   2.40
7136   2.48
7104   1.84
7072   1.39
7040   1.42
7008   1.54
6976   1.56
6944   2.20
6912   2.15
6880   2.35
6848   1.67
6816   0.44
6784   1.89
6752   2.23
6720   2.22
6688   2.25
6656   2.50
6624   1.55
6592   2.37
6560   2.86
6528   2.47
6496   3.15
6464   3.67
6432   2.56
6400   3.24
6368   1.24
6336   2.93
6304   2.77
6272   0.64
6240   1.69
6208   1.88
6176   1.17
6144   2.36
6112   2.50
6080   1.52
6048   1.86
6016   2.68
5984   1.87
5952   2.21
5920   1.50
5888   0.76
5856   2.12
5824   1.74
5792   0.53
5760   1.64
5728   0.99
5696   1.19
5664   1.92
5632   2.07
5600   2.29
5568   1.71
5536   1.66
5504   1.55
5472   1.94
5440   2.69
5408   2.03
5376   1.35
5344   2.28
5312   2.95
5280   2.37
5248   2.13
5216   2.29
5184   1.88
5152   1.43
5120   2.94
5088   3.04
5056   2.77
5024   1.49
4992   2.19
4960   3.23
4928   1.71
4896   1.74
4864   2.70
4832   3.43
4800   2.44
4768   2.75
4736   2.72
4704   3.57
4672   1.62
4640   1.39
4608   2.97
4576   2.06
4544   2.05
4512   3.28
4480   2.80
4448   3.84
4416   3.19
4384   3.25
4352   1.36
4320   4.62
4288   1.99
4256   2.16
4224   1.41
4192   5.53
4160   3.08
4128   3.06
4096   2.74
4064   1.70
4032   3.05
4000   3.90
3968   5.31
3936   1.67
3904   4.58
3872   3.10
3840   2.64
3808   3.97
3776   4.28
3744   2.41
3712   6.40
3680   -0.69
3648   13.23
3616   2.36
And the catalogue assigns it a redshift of 0.66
